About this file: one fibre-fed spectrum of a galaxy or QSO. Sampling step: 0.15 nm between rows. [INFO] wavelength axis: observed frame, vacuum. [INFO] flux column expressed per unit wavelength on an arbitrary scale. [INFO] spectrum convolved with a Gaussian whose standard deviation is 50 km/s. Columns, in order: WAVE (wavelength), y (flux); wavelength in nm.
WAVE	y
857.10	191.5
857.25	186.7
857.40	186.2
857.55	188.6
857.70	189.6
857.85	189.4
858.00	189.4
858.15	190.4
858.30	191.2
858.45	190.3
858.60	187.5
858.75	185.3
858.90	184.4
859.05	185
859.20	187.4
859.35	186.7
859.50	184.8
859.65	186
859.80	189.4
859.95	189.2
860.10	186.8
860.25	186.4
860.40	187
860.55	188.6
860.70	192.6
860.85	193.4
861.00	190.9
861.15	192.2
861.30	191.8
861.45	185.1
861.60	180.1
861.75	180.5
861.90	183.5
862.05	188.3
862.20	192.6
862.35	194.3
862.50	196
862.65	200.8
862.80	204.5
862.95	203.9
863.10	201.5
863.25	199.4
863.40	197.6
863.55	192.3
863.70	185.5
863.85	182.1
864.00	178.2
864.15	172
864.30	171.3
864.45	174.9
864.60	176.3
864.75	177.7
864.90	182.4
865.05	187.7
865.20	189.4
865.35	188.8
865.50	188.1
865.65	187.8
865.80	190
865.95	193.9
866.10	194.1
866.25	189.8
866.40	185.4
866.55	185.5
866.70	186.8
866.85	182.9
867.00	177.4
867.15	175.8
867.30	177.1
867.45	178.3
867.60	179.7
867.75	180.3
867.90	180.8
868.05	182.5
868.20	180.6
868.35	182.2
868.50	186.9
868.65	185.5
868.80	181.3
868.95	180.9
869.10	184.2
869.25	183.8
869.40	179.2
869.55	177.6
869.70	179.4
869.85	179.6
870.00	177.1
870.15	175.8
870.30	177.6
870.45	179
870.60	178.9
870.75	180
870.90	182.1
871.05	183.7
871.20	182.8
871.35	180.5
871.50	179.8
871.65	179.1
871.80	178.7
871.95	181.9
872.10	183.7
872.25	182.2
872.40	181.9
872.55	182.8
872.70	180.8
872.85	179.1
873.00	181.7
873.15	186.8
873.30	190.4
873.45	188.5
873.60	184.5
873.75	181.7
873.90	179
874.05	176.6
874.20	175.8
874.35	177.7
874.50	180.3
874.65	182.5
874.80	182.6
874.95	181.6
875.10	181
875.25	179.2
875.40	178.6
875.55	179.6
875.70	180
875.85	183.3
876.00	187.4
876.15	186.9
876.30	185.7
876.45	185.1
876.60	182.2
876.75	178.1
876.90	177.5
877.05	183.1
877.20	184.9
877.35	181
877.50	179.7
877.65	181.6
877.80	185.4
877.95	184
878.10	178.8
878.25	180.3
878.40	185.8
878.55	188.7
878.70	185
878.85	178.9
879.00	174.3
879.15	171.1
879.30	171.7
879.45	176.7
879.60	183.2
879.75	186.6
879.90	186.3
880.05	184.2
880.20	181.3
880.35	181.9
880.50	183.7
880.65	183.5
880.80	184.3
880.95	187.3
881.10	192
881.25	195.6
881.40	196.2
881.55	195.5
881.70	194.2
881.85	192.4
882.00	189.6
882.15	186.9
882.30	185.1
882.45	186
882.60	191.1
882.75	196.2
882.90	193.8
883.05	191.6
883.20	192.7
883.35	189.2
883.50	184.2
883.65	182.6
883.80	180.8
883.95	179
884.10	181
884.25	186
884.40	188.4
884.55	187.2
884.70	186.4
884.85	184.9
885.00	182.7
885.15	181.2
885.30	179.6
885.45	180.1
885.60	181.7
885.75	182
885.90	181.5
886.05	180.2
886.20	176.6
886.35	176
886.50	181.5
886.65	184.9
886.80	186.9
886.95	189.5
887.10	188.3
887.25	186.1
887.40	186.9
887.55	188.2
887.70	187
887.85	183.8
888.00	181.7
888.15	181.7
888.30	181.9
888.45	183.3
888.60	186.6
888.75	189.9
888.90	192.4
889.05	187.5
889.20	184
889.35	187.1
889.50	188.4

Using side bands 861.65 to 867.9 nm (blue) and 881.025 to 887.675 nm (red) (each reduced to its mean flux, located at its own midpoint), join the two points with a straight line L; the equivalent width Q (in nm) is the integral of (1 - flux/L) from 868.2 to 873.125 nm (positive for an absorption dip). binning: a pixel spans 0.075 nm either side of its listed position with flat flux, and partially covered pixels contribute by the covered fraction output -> 0.15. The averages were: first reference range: 187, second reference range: 186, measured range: 181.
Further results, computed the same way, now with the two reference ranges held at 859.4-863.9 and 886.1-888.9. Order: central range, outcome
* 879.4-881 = 0.02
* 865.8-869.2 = 0.11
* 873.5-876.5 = 0.10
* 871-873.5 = 0.08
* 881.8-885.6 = -0.01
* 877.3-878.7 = 0.03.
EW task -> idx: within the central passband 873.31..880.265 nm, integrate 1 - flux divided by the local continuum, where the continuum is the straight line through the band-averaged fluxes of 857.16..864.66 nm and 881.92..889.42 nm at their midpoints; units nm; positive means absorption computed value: 0.18 nm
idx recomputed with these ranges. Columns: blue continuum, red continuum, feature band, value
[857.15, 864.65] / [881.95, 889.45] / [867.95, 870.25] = 0.08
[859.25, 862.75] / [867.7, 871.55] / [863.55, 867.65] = 0.04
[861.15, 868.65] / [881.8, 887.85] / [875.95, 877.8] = 0.03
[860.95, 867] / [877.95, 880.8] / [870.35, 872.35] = 0.04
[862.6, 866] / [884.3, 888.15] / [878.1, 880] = 0.05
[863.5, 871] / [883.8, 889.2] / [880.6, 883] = -0.09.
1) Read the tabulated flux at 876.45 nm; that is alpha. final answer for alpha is 185.1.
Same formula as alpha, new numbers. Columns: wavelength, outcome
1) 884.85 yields 184.9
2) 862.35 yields 194.3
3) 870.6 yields 178.9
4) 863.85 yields 182.1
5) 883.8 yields 180.8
